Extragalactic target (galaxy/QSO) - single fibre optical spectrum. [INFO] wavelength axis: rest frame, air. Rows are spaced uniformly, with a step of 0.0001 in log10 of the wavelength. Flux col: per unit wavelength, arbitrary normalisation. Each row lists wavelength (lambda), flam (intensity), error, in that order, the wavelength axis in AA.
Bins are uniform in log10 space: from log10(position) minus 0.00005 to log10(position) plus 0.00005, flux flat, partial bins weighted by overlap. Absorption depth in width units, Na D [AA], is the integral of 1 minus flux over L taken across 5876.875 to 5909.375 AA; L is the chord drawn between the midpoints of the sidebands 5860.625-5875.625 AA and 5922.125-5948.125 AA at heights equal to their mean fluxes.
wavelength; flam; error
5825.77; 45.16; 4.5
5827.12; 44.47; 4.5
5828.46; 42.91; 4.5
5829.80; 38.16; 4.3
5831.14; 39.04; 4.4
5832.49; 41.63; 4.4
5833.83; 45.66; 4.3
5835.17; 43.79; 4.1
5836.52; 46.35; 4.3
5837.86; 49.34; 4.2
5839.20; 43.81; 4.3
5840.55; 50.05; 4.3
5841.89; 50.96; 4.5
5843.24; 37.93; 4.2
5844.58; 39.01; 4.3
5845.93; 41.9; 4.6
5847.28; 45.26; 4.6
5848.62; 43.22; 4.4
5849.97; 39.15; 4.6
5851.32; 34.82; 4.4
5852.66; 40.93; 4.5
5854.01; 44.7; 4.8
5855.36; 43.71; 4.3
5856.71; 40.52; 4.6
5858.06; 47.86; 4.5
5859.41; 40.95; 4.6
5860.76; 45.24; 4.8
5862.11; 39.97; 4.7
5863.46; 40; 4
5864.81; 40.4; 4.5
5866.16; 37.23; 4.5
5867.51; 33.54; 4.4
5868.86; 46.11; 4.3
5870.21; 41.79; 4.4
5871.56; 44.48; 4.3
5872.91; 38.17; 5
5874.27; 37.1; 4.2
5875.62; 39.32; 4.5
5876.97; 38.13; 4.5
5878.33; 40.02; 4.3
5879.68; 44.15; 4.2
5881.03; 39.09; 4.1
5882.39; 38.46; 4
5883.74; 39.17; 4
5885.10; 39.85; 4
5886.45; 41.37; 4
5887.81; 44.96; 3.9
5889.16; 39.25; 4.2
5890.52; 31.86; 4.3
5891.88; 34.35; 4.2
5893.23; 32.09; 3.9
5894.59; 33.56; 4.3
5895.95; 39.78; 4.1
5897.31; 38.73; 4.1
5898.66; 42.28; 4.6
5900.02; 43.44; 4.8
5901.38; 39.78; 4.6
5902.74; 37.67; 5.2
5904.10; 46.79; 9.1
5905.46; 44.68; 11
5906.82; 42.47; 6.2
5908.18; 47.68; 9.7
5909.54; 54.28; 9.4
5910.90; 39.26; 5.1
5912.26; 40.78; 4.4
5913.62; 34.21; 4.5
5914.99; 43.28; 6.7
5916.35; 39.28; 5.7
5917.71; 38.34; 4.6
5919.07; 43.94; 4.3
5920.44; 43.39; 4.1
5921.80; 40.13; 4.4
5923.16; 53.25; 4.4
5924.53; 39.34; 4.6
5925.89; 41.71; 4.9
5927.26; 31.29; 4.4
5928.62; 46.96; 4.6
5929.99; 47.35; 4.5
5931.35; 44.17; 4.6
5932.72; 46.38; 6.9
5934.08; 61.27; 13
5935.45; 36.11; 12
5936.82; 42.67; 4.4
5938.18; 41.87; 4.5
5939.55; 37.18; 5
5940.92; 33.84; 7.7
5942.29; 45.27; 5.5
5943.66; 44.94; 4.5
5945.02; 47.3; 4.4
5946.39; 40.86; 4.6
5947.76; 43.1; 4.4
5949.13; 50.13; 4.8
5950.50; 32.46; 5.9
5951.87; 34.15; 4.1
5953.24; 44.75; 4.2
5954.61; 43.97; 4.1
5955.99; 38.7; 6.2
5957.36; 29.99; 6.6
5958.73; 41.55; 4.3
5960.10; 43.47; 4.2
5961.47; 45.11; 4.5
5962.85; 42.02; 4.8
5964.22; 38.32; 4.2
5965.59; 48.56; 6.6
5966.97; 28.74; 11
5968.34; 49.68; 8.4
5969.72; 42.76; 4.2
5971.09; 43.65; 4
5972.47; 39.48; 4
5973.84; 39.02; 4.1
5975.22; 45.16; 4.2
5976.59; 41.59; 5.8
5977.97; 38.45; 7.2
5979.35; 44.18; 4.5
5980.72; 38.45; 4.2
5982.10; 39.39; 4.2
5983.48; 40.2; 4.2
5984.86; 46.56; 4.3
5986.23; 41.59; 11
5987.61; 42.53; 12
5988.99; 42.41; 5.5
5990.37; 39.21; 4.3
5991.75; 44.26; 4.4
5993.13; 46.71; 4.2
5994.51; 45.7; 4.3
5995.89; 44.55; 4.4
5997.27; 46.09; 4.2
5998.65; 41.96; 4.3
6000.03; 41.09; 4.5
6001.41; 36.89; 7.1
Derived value 0.88 AA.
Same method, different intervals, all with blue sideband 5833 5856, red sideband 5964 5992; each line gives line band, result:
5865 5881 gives 1.2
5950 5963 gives 0.7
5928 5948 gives -0.8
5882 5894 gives 1.4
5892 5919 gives 1.1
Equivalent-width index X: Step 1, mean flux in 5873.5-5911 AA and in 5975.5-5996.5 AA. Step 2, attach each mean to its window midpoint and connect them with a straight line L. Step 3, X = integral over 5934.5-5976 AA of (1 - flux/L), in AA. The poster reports 0.5 AA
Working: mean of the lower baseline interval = 40.4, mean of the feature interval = 41.3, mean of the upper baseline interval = 42.4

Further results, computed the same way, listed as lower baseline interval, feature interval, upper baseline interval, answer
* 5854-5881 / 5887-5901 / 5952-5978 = 1.0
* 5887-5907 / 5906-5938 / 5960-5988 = -2.5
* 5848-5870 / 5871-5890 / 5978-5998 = 0.6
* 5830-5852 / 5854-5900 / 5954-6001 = 3.1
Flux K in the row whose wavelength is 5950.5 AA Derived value 32.46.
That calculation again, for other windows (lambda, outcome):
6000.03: 41.09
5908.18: 47.68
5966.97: 28.74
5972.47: 39.48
